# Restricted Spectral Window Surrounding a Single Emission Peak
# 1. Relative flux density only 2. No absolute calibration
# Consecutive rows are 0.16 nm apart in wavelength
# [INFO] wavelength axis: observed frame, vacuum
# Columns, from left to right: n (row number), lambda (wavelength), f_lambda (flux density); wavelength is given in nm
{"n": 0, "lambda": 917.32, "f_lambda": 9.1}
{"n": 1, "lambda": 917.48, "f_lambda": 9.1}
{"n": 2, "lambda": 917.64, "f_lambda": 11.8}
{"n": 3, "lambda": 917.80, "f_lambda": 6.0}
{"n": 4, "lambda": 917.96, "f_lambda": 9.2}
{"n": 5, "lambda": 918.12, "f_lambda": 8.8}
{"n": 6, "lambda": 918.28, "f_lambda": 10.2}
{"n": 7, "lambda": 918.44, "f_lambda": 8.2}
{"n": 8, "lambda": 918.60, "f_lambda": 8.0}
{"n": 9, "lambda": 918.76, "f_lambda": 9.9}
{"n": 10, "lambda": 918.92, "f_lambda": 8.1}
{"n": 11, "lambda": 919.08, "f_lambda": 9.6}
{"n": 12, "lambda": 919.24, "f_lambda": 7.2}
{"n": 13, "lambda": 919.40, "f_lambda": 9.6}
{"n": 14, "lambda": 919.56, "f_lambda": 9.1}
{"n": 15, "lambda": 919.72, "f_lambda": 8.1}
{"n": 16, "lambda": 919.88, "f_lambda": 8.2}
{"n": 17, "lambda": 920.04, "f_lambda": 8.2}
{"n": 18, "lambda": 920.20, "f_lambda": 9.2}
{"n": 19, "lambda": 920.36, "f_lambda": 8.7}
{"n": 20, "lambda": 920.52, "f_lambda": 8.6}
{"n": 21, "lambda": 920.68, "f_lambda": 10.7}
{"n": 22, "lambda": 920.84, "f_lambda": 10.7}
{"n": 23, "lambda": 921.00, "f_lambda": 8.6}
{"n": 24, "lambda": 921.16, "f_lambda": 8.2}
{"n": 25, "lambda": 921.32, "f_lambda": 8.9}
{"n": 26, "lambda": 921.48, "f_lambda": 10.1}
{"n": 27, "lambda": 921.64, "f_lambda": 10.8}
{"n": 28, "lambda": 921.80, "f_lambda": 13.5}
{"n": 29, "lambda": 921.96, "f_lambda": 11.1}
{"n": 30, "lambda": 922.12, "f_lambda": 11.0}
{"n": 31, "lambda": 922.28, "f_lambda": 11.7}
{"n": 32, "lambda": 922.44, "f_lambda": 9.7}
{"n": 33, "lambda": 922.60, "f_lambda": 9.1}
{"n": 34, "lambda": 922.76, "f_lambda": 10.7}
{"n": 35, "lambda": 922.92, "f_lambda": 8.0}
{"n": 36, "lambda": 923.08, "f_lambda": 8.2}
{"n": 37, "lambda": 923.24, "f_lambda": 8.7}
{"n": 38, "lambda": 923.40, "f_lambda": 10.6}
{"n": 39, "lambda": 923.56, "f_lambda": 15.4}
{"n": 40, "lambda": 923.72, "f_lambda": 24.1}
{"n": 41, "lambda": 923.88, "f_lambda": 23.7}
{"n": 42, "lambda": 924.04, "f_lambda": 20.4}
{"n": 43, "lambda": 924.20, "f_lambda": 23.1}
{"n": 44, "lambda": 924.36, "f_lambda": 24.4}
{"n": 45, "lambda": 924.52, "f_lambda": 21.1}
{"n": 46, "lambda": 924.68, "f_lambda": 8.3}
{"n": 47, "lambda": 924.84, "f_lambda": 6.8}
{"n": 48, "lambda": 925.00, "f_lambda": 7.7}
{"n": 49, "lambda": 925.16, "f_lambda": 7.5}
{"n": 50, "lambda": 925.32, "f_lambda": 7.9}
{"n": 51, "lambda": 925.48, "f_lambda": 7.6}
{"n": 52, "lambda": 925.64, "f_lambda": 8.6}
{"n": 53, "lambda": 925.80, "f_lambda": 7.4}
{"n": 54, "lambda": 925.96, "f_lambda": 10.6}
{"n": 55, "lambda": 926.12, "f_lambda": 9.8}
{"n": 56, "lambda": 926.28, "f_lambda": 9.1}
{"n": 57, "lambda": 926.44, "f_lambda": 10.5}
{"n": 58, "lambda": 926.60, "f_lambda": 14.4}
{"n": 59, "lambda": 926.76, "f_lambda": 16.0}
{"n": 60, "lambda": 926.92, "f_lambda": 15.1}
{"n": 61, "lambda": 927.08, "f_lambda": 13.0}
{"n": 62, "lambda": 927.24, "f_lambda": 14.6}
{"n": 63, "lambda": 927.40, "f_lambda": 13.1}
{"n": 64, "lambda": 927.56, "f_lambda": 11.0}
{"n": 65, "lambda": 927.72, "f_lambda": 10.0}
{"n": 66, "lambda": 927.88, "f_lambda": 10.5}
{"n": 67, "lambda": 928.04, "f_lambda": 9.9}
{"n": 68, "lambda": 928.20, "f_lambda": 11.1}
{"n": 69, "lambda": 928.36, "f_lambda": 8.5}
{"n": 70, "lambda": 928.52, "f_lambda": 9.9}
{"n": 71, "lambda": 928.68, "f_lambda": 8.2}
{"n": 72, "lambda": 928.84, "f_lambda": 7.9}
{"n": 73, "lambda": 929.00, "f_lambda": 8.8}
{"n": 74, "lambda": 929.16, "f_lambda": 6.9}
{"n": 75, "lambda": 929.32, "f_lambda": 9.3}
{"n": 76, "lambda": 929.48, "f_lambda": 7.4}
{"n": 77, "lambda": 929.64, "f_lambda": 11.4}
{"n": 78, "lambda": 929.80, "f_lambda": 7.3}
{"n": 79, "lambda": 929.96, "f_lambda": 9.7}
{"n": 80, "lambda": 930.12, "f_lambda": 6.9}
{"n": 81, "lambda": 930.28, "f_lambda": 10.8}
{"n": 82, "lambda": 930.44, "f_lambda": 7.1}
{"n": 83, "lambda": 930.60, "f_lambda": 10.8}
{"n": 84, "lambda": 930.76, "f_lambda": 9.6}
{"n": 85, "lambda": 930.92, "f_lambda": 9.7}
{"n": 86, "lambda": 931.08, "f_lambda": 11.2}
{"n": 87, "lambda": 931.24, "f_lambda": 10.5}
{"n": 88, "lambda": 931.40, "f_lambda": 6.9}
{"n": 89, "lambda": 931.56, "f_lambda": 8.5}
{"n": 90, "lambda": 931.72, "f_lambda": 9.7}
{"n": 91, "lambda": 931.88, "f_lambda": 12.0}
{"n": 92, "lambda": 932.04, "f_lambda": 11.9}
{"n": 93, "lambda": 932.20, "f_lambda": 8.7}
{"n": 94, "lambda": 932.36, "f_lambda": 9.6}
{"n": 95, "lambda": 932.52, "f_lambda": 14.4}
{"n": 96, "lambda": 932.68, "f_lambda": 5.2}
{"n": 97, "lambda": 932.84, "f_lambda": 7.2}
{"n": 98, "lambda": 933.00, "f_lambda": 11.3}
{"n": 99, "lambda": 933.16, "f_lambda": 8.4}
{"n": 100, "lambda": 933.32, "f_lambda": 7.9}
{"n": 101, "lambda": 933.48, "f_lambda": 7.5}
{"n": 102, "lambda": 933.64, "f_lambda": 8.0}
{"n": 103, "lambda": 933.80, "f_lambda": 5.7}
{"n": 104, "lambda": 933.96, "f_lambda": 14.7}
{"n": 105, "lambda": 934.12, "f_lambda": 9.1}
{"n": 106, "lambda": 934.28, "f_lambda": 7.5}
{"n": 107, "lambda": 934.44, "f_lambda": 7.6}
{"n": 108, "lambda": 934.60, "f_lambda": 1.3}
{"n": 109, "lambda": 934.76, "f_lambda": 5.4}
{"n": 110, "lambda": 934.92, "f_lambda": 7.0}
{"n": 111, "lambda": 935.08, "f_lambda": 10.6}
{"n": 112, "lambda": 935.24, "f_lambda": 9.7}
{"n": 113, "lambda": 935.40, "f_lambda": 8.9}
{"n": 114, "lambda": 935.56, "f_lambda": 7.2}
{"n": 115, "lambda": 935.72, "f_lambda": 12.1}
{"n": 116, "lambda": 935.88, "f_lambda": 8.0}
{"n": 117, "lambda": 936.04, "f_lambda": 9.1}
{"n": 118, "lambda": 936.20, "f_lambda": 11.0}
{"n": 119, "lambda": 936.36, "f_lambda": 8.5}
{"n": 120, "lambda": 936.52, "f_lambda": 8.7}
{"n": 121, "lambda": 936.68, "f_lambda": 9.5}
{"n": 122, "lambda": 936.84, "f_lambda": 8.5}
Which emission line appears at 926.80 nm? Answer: [N II] 6583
